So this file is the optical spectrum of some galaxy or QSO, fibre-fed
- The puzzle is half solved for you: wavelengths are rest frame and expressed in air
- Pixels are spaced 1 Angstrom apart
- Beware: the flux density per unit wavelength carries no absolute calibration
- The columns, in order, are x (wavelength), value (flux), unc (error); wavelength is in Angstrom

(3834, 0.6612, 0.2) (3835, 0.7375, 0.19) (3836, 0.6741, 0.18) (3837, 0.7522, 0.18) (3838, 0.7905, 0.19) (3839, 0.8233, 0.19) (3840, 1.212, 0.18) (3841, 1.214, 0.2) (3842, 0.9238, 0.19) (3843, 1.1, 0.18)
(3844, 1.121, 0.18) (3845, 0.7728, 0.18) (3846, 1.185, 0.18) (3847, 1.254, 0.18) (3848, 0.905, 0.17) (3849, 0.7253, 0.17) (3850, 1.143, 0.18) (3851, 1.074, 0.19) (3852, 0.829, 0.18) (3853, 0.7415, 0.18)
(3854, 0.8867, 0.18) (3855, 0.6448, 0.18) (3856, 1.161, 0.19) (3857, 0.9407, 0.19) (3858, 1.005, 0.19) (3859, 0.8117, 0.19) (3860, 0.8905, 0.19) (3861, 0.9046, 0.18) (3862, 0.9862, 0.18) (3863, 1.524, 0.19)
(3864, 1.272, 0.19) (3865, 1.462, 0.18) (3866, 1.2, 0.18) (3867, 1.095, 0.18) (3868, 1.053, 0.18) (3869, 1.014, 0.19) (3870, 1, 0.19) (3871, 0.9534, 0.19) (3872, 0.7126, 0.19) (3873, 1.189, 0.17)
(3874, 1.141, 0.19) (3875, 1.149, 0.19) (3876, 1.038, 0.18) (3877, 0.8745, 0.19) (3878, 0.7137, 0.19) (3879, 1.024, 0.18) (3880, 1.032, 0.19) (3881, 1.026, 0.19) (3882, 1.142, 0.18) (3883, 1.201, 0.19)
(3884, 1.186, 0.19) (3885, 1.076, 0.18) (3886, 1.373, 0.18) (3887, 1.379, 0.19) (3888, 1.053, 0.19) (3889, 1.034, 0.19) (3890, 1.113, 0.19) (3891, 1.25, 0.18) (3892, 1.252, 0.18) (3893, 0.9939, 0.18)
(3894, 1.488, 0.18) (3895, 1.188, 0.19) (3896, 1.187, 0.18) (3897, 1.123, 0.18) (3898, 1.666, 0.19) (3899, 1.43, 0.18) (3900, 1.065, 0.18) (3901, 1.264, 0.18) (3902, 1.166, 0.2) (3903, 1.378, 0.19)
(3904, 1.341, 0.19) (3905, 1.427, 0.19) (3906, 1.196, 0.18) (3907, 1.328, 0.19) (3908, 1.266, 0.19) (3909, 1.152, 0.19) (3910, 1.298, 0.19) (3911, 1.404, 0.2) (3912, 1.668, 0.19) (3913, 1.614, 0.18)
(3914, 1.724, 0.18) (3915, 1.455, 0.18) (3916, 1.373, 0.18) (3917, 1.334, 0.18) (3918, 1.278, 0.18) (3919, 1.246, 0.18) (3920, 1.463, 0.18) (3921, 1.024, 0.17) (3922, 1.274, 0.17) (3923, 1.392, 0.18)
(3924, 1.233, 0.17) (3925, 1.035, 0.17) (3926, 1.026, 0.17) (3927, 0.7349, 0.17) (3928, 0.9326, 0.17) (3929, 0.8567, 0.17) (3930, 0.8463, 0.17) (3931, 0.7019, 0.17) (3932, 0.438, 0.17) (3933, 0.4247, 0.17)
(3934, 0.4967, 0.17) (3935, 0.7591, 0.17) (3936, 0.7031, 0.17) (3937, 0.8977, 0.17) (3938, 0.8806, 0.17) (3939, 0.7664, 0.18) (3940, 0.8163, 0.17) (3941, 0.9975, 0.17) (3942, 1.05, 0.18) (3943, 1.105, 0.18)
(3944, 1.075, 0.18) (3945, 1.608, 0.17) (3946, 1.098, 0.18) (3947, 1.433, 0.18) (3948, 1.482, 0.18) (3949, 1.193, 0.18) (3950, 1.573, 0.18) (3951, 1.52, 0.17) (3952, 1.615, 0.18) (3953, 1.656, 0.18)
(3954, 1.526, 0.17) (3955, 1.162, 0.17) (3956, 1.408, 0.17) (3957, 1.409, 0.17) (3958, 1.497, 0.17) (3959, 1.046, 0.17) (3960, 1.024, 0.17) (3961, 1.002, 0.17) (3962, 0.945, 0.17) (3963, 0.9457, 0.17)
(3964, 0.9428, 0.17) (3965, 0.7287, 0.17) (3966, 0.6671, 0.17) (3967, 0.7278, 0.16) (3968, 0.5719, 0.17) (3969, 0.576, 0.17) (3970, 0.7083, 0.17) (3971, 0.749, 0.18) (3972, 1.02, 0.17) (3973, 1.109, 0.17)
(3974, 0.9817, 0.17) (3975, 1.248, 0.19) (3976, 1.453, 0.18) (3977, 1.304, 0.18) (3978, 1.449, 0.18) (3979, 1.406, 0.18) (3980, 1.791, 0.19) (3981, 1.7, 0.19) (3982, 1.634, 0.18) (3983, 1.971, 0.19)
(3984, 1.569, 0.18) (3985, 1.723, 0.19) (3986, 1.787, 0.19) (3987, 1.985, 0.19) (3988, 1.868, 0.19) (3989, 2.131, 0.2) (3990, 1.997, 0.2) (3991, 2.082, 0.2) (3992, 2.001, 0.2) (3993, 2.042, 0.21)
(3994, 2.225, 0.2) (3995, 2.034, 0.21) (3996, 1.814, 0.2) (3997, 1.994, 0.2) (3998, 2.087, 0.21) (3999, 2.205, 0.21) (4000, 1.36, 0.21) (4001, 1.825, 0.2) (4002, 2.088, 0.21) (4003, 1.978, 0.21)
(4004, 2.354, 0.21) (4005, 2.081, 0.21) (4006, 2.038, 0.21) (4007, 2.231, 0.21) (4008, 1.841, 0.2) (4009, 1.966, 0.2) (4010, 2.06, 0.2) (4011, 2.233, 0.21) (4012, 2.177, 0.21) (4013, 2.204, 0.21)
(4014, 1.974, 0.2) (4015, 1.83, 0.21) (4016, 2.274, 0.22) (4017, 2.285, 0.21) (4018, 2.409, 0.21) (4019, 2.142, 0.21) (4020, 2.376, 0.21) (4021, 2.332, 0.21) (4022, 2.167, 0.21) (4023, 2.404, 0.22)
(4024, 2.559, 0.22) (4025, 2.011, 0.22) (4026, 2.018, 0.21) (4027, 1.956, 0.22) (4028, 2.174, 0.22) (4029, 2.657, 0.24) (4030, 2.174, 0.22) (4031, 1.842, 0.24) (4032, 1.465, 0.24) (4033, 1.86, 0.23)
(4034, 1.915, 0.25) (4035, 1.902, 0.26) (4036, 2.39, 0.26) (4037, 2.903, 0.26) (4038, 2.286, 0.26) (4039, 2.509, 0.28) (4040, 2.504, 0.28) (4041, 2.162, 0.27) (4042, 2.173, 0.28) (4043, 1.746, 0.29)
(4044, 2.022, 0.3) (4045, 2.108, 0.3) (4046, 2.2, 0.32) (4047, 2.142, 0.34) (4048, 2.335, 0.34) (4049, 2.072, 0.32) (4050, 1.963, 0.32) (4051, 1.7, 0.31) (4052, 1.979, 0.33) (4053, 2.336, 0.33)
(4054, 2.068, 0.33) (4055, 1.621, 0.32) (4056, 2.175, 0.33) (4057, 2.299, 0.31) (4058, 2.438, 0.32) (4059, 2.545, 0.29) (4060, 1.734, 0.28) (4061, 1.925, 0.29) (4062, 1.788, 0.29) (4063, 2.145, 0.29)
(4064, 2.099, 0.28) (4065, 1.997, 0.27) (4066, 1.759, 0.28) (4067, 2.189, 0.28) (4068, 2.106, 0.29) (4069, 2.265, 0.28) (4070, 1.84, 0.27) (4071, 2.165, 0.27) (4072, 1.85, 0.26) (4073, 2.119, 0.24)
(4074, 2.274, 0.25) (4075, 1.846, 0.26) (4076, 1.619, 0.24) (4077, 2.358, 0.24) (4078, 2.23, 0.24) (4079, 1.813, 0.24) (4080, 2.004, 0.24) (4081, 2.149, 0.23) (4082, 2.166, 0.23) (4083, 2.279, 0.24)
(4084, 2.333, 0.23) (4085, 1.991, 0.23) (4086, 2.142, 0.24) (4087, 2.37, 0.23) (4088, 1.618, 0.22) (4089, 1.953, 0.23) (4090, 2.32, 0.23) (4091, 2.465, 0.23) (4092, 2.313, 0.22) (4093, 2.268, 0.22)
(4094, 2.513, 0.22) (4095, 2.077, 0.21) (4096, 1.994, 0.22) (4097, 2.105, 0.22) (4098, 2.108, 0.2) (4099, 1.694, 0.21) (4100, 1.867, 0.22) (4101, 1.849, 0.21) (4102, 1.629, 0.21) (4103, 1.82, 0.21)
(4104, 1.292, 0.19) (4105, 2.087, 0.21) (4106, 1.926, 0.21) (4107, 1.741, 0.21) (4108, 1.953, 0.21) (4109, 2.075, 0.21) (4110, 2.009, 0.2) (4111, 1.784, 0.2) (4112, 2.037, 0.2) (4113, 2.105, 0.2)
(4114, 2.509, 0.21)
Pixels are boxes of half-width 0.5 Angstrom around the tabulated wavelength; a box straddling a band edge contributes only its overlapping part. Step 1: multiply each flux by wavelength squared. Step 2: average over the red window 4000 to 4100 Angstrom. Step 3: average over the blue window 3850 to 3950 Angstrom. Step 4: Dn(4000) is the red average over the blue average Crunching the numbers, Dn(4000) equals 2.0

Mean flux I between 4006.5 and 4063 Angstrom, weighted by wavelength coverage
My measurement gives 2.14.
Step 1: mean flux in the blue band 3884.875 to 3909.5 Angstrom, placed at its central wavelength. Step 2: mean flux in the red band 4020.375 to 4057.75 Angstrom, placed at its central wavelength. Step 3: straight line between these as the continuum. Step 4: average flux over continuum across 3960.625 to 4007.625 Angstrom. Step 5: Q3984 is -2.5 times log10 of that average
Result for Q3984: 0.17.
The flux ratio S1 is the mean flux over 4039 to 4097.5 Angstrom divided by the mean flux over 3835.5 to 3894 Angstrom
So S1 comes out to 2.03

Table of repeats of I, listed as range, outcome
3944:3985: 1.24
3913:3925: 1.34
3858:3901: 1.13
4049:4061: 2.07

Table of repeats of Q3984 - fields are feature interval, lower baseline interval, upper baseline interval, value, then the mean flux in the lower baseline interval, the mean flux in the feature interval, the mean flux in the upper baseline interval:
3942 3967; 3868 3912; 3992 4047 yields 0.317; 1.17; 1.22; 2.12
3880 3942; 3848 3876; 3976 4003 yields 0.150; 1.02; 1.14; 1.84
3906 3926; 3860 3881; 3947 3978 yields -0.211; 1.06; 1.33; 1.14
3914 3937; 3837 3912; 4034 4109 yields 0.309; 1.11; 1.01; 2.08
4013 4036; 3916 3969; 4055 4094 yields -0.241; 1.07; 2.13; 2.1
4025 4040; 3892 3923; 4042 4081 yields -0.127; 1.33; 2.15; 2.05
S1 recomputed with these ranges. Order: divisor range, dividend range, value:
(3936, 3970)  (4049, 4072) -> 1.85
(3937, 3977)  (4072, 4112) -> 1.83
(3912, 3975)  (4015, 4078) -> 1.96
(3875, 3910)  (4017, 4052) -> 1.82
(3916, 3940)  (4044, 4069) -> 2.18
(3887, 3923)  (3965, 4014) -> 1.29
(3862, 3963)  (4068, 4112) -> 1.74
